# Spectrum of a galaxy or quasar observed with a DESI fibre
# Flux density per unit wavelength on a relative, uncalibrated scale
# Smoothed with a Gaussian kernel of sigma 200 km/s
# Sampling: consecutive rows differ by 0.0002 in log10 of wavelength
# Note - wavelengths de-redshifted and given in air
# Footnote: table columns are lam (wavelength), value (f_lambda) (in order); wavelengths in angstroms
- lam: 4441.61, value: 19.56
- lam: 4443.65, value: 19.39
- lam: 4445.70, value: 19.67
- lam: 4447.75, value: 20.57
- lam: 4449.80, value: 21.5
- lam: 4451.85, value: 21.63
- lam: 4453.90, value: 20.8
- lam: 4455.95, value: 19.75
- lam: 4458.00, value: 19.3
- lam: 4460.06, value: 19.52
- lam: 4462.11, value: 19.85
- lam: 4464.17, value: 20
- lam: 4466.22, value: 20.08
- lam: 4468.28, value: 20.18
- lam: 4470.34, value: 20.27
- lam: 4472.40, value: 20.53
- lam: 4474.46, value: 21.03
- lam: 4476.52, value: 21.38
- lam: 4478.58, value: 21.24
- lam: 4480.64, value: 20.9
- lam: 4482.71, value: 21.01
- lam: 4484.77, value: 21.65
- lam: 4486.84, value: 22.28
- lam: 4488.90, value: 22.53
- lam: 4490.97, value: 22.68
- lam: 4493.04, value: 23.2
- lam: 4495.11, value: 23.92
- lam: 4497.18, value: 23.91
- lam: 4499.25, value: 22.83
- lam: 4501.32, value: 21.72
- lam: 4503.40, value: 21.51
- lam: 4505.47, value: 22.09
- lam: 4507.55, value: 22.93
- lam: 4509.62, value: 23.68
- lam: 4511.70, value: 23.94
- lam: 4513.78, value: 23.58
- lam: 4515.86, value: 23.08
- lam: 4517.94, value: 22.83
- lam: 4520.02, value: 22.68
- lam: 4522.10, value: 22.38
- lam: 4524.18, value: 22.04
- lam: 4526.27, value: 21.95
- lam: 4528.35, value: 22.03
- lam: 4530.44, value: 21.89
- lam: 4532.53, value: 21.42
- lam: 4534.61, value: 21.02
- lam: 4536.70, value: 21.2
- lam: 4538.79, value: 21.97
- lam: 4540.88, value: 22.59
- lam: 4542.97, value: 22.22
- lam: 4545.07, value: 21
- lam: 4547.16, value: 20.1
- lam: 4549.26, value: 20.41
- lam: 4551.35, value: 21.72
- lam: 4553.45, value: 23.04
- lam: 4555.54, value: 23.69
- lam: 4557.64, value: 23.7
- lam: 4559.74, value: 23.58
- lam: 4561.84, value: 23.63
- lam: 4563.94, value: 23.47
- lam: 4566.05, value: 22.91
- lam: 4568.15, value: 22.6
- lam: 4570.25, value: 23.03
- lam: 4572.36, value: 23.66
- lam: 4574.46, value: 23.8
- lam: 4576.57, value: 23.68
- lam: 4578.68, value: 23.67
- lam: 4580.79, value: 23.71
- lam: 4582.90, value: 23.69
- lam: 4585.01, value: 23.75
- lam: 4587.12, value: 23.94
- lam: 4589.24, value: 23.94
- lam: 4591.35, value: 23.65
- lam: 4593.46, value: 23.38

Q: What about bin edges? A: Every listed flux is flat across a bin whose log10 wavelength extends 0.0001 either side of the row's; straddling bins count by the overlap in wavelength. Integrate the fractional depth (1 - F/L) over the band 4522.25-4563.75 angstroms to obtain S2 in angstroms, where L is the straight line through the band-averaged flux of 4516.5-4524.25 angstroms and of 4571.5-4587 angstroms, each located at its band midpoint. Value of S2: 1.7 angstroms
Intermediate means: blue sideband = 22.6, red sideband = 23.7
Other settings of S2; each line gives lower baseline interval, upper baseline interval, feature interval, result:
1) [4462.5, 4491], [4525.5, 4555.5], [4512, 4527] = -0.9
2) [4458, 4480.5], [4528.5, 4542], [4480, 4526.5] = -3.4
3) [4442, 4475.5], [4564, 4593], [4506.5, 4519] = -0.9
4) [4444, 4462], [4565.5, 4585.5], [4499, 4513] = -0.7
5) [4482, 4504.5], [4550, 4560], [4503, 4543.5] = 0.7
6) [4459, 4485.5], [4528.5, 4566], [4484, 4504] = -1.5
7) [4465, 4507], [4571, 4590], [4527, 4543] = 0.7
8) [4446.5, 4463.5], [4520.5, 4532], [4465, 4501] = -1.2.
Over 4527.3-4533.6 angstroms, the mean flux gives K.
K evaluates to 21.8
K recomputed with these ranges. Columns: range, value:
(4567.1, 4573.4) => 23.1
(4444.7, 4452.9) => 20.8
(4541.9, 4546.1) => 21.6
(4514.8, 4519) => 23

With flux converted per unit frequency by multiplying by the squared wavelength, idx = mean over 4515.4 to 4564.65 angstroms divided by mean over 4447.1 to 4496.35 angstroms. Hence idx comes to 1.1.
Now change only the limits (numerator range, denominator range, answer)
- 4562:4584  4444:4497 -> 1.16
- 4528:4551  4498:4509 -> 0.98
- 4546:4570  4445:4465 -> 1.17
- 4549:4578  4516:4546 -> 1.07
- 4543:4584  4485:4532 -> 1.03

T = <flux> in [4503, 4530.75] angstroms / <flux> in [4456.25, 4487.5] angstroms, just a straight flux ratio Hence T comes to 1.1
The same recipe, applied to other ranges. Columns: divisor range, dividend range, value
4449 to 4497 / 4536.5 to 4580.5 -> 1.07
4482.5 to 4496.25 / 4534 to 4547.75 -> 0.95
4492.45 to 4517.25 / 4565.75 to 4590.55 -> 1.02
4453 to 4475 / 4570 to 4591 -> 1.18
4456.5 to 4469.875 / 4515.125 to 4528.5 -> 1.13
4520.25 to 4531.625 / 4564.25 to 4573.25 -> 1.04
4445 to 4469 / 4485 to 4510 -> 1.12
